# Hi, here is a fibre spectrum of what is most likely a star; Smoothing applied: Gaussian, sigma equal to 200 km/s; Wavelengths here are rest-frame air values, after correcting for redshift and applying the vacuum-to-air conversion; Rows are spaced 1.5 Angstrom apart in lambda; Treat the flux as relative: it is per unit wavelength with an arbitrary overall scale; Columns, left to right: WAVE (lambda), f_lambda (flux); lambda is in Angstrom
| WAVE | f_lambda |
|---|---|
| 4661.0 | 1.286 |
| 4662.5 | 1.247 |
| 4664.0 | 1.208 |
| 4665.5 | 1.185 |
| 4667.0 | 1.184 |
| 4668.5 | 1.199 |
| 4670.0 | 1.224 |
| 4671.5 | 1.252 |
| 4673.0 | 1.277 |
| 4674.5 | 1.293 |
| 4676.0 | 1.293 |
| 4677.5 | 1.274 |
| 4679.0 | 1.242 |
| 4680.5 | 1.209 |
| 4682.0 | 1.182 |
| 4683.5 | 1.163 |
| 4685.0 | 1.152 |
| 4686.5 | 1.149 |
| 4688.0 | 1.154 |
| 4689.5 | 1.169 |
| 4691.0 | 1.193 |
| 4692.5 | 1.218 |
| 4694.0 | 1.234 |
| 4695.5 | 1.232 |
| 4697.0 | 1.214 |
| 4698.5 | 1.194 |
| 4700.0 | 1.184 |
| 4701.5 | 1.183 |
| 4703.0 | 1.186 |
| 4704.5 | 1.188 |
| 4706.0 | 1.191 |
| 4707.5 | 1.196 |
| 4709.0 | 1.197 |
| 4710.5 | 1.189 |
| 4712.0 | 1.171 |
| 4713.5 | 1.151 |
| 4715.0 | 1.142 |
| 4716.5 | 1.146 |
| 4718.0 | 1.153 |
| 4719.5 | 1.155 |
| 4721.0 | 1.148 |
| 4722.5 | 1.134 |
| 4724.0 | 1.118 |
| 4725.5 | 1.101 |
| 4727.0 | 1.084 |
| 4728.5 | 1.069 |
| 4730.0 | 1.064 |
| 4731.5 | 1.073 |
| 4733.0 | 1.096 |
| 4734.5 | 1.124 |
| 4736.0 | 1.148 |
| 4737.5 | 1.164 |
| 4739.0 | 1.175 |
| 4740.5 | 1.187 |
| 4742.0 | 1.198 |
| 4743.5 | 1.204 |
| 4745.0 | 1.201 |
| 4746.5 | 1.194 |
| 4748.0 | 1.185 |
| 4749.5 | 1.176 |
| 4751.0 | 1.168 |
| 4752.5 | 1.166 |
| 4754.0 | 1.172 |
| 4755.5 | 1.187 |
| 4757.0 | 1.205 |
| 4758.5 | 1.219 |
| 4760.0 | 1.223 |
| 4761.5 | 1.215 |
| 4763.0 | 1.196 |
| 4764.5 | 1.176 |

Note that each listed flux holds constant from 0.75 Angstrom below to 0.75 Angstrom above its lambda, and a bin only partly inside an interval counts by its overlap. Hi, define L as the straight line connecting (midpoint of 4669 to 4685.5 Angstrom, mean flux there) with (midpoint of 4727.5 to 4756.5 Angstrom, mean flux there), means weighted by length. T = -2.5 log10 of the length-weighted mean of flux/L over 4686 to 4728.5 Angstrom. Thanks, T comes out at 0.03 mag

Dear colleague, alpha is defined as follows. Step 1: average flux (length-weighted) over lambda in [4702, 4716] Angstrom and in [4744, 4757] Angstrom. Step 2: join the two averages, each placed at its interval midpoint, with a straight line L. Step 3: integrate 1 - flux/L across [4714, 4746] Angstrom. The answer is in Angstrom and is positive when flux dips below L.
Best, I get 1.16 Angstrom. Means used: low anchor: 1.18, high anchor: 1.18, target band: 1.14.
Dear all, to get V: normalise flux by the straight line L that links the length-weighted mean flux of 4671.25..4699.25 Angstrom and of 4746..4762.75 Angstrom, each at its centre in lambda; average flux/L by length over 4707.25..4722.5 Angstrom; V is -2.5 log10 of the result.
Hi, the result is 0.04 mag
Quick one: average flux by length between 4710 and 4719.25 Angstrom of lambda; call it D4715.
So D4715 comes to 1.16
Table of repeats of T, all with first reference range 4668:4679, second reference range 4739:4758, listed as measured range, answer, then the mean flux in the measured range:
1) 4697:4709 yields 0.036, 1.19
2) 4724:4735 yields 0.110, 1.09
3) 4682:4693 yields 0.067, 1.17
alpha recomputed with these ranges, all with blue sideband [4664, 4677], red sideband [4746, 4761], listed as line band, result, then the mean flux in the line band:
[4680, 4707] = 0.8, 1.19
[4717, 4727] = 0.6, 1.13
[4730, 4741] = 0.6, 1.13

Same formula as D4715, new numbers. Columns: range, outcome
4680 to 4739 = 1.16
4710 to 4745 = 1.14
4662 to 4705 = 1.21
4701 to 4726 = 1.16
